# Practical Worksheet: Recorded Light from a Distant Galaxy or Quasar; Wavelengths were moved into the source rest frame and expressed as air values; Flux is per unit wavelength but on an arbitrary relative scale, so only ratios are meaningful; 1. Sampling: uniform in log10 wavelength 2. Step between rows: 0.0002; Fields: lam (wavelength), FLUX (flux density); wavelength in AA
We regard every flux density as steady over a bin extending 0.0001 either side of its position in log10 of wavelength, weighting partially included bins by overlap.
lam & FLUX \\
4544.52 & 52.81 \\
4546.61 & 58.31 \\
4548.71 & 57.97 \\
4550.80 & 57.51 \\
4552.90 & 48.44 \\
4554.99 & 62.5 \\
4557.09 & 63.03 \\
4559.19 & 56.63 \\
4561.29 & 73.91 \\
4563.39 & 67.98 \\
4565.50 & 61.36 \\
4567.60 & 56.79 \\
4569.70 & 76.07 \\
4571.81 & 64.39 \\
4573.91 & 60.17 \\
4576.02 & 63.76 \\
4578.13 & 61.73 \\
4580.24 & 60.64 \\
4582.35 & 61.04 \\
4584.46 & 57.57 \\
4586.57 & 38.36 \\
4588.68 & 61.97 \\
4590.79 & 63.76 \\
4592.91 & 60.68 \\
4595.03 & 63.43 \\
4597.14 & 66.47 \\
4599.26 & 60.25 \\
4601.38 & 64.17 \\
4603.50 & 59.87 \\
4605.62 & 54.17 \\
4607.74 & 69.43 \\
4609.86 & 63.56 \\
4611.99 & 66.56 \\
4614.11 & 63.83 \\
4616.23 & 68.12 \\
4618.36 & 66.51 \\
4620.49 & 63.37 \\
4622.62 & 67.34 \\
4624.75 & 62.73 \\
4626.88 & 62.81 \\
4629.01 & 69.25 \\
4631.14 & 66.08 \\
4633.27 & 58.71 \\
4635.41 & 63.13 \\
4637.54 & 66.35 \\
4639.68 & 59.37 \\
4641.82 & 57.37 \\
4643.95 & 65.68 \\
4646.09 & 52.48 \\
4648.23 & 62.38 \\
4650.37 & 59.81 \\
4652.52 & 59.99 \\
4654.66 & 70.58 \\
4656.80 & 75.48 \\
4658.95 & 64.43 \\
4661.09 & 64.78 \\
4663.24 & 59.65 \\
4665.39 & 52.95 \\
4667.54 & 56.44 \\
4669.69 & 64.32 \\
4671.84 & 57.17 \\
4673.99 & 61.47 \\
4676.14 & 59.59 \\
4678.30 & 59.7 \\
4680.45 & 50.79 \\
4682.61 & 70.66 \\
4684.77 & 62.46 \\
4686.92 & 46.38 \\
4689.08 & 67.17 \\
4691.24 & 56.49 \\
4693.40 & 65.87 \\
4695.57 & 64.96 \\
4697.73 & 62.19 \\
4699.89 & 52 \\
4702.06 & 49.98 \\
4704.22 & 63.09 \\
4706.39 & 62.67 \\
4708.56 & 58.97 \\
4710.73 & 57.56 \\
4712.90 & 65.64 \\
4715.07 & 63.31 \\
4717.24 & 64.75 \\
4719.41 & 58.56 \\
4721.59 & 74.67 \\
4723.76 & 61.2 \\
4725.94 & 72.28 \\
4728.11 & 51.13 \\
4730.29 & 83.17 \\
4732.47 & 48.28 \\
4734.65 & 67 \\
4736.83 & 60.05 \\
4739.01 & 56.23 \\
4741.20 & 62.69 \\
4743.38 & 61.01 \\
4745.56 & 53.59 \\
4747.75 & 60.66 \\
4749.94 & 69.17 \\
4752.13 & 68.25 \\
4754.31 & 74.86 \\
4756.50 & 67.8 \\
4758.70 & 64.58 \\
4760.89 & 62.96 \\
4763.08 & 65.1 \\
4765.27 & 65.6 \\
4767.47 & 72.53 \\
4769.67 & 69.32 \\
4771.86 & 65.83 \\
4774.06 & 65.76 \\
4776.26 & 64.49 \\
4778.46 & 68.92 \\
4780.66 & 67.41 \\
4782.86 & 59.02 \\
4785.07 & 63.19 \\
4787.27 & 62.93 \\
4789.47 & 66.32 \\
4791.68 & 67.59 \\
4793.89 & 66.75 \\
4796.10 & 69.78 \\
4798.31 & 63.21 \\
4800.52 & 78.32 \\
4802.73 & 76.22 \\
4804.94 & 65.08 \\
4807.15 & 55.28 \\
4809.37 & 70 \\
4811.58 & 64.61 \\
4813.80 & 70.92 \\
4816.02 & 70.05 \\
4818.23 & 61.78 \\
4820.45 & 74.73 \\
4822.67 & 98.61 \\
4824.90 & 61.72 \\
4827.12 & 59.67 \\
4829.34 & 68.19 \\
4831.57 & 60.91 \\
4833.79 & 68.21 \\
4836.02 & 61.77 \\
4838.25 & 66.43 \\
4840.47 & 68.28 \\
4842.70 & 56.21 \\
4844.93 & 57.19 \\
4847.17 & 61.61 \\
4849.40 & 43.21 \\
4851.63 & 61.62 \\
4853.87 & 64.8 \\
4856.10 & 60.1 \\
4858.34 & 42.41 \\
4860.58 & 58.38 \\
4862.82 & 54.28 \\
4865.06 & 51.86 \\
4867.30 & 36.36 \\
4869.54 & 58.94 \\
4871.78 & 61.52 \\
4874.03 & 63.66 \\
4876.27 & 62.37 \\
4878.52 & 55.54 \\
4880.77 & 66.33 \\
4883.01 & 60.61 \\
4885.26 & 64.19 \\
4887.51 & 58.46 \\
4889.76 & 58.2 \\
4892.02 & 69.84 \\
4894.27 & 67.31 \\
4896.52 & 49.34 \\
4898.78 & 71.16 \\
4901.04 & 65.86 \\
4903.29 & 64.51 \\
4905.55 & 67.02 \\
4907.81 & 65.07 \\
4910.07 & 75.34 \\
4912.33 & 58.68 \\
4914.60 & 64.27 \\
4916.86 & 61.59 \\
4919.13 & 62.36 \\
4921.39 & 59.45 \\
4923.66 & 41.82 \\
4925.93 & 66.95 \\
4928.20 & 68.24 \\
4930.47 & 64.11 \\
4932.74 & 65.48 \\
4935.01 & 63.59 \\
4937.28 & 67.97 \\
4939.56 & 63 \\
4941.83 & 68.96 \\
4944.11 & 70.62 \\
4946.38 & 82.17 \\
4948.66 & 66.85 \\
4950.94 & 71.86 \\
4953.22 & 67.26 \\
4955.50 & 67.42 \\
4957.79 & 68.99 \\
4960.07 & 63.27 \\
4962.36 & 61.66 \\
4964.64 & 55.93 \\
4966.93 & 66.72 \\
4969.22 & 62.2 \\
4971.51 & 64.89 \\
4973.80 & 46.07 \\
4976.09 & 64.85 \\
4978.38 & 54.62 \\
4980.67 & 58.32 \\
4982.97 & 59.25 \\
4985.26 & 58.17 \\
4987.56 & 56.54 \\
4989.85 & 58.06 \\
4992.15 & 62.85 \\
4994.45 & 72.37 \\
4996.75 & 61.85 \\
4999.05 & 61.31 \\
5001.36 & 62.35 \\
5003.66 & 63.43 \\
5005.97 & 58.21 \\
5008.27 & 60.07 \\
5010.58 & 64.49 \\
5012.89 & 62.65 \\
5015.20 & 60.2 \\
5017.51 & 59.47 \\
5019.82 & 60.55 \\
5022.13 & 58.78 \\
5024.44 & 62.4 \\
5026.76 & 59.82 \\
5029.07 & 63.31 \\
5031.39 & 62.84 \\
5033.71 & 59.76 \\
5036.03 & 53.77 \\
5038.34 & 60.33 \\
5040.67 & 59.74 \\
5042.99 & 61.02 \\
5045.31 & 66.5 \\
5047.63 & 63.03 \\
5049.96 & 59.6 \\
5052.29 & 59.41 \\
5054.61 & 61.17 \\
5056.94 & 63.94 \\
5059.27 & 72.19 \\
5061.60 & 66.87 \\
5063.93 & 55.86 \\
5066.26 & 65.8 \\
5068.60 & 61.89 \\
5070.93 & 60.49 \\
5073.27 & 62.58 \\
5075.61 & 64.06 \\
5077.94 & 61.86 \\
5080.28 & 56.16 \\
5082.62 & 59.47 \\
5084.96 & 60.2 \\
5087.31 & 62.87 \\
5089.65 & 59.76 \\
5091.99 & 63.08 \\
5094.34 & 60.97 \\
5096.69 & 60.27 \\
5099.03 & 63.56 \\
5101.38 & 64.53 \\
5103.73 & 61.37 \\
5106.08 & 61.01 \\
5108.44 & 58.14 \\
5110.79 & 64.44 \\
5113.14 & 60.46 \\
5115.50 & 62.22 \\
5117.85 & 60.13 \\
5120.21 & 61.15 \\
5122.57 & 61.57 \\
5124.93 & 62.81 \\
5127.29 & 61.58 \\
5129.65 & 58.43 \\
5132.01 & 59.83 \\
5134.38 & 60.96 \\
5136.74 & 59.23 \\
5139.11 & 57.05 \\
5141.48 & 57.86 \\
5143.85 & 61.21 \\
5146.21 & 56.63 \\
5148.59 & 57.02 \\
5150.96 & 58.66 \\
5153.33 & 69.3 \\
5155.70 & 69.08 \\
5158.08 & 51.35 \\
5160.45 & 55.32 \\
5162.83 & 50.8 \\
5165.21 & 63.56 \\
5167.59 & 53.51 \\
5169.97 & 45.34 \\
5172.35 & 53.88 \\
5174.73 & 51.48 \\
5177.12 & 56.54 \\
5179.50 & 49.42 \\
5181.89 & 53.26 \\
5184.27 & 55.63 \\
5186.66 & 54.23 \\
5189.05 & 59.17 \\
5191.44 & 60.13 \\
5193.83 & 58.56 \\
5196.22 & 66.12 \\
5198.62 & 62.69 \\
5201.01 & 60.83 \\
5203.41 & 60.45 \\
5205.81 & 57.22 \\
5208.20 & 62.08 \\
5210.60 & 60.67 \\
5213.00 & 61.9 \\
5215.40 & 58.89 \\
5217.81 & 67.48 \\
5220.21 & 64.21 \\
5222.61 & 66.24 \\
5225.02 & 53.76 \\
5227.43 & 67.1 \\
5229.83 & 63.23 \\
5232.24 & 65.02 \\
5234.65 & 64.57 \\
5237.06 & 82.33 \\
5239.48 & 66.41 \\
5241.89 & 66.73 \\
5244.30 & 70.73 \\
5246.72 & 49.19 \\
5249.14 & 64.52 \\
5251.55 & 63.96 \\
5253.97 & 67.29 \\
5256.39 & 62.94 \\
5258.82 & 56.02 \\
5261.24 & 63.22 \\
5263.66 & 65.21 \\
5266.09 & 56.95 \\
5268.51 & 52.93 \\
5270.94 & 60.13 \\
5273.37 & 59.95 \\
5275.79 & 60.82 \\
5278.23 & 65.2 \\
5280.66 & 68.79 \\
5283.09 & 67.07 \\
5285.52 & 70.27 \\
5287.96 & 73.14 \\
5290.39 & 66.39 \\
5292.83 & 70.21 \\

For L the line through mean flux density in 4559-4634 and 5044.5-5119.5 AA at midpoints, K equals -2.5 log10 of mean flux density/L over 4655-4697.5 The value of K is 0.03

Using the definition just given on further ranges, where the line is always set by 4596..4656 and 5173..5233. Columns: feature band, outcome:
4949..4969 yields -0.069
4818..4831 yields -0.145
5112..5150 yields 0.006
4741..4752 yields 0.011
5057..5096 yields -0.028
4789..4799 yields -0.077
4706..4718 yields 0.012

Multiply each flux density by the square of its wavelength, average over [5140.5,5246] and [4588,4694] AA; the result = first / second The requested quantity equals 1.2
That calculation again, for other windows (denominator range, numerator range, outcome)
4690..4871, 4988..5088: 1.08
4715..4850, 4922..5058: 1.04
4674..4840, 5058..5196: 1.07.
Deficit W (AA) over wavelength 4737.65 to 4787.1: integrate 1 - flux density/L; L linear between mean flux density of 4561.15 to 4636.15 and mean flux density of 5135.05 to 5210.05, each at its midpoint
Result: -2.8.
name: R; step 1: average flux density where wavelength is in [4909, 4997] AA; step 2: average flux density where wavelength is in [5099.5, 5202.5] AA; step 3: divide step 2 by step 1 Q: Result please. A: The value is 0.93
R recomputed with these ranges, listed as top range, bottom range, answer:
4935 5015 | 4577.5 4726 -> 1.03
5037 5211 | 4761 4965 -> 0.94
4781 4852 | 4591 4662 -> 1.03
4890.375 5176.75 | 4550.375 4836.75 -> 0.97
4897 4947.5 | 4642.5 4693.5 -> 1.07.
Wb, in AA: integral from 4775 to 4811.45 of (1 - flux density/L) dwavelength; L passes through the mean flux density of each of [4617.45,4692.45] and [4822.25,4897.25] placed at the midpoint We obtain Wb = -3.4 AA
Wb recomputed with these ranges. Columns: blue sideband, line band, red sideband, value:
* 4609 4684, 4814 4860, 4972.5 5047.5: -1.4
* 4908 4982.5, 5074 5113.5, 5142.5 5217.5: -0.8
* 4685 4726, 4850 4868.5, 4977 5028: 2.3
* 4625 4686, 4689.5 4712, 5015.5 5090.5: 0.8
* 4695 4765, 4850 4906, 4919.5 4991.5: 3.0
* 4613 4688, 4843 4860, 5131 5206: 1.2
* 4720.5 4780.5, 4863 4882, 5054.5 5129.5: 2.1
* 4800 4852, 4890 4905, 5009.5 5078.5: 0.0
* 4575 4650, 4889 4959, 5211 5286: -2.9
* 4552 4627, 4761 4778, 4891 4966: -0.8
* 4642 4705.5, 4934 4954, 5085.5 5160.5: -2.8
